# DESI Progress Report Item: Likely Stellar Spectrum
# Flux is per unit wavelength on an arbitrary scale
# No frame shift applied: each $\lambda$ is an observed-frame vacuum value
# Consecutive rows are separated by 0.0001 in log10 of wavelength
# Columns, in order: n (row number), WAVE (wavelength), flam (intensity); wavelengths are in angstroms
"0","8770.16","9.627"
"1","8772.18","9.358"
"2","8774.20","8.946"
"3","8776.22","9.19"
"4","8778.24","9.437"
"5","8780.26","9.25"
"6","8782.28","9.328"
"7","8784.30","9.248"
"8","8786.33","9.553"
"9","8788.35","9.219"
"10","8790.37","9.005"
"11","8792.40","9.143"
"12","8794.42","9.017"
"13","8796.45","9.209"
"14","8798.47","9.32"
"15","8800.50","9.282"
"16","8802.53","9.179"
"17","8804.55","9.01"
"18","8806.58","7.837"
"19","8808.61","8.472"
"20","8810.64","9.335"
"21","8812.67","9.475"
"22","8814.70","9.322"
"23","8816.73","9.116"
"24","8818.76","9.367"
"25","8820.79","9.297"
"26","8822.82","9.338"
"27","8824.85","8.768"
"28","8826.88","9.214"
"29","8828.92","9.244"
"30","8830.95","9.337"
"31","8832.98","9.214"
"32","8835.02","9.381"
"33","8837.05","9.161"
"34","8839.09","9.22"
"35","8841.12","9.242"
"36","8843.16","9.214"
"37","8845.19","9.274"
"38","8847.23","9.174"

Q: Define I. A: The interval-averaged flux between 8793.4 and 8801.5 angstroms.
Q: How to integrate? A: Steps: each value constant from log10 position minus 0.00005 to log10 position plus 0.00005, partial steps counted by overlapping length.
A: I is 9.21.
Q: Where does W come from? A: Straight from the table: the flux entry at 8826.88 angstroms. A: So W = 9.214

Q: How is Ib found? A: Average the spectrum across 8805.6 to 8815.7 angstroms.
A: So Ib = 8.89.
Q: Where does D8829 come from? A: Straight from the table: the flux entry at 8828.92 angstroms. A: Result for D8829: 9.244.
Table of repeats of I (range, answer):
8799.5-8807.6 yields 8.83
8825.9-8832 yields 9.26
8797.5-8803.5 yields 9.25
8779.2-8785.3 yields 9.29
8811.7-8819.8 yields 9.32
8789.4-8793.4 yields 9.06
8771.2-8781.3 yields 9.24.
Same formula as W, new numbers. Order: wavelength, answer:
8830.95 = 9.337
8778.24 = 9.437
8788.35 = 9.219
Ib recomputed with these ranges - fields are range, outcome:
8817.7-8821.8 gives 9.33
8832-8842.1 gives 9.24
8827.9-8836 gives 9.29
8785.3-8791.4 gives 9.25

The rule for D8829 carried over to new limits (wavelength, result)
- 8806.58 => 7.837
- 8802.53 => 9.179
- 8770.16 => 9.627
